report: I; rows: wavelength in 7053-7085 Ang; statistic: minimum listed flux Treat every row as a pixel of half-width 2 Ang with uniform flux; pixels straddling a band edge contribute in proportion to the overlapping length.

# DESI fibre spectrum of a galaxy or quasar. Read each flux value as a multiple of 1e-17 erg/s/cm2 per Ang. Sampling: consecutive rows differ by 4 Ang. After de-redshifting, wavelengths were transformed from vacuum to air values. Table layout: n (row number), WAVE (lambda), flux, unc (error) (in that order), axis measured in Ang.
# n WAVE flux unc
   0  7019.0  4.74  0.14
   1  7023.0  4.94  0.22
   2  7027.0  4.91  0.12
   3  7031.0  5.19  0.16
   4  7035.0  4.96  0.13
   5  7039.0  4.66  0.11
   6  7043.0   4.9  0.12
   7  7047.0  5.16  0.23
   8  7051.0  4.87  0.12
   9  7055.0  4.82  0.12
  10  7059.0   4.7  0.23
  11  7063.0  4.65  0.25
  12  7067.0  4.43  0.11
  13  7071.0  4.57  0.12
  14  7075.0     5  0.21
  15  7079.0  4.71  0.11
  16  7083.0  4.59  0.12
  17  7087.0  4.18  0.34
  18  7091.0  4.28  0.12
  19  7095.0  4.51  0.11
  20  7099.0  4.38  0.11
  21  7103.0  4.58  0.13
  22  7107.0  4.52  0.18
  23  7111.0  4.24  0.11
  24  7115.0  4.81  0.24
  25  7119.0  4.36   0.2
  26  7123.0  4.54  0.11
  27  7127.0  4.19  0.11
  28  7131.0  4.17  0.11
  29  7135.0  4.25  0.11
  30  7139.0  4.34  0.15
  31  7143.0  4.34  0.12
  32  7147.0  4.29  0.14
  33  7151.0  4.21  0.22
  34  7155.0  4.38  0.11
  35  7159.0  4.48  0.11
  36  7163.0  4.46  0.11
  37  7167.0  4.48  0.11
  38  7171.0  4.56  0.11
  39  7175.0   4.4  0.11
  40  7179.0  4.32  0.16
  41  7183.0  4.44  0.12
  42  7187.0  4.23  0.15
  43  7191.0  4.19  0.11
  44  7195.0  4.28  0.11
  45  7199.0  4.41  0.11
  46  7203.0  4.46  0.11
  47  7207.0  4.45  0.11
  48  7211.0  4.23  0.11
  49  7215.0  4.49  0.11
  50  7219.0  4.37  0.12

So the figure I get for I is 4.43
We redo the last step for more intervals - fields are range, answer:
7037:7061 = 4.66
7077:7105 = 4.18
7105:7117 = 4.24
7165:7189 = 4.23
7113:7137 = 4.17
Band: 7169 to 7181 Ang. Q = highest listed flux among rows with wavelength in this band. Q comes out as 4.56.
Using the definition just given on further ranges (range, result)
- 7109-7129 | 4.81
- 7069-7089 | 5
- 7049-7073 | 4.87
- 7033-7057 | 5.16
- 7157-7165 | 4.48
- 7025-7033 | 5.19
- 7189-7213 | 4.46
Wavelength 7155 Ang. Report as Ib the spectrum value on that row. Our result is 4.38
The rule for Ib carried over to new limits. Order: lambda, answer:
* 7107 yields 4.52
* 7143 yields 4.34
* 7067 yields 4.43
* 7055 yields 4.82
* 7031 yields 5.19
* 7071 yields 4.57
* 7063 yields 4.65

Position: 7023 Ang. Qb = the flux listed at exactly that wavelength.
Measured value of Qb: 4.94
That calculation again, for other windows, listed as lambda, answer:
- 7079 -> 4.71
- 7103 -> 4.58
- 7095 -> 4.51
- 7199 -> 4.41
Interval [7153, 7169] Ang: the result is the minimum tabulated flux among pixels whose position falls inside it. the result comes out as 4.38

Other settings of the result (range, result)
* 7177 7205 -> 4.19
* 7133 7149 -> 4.25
